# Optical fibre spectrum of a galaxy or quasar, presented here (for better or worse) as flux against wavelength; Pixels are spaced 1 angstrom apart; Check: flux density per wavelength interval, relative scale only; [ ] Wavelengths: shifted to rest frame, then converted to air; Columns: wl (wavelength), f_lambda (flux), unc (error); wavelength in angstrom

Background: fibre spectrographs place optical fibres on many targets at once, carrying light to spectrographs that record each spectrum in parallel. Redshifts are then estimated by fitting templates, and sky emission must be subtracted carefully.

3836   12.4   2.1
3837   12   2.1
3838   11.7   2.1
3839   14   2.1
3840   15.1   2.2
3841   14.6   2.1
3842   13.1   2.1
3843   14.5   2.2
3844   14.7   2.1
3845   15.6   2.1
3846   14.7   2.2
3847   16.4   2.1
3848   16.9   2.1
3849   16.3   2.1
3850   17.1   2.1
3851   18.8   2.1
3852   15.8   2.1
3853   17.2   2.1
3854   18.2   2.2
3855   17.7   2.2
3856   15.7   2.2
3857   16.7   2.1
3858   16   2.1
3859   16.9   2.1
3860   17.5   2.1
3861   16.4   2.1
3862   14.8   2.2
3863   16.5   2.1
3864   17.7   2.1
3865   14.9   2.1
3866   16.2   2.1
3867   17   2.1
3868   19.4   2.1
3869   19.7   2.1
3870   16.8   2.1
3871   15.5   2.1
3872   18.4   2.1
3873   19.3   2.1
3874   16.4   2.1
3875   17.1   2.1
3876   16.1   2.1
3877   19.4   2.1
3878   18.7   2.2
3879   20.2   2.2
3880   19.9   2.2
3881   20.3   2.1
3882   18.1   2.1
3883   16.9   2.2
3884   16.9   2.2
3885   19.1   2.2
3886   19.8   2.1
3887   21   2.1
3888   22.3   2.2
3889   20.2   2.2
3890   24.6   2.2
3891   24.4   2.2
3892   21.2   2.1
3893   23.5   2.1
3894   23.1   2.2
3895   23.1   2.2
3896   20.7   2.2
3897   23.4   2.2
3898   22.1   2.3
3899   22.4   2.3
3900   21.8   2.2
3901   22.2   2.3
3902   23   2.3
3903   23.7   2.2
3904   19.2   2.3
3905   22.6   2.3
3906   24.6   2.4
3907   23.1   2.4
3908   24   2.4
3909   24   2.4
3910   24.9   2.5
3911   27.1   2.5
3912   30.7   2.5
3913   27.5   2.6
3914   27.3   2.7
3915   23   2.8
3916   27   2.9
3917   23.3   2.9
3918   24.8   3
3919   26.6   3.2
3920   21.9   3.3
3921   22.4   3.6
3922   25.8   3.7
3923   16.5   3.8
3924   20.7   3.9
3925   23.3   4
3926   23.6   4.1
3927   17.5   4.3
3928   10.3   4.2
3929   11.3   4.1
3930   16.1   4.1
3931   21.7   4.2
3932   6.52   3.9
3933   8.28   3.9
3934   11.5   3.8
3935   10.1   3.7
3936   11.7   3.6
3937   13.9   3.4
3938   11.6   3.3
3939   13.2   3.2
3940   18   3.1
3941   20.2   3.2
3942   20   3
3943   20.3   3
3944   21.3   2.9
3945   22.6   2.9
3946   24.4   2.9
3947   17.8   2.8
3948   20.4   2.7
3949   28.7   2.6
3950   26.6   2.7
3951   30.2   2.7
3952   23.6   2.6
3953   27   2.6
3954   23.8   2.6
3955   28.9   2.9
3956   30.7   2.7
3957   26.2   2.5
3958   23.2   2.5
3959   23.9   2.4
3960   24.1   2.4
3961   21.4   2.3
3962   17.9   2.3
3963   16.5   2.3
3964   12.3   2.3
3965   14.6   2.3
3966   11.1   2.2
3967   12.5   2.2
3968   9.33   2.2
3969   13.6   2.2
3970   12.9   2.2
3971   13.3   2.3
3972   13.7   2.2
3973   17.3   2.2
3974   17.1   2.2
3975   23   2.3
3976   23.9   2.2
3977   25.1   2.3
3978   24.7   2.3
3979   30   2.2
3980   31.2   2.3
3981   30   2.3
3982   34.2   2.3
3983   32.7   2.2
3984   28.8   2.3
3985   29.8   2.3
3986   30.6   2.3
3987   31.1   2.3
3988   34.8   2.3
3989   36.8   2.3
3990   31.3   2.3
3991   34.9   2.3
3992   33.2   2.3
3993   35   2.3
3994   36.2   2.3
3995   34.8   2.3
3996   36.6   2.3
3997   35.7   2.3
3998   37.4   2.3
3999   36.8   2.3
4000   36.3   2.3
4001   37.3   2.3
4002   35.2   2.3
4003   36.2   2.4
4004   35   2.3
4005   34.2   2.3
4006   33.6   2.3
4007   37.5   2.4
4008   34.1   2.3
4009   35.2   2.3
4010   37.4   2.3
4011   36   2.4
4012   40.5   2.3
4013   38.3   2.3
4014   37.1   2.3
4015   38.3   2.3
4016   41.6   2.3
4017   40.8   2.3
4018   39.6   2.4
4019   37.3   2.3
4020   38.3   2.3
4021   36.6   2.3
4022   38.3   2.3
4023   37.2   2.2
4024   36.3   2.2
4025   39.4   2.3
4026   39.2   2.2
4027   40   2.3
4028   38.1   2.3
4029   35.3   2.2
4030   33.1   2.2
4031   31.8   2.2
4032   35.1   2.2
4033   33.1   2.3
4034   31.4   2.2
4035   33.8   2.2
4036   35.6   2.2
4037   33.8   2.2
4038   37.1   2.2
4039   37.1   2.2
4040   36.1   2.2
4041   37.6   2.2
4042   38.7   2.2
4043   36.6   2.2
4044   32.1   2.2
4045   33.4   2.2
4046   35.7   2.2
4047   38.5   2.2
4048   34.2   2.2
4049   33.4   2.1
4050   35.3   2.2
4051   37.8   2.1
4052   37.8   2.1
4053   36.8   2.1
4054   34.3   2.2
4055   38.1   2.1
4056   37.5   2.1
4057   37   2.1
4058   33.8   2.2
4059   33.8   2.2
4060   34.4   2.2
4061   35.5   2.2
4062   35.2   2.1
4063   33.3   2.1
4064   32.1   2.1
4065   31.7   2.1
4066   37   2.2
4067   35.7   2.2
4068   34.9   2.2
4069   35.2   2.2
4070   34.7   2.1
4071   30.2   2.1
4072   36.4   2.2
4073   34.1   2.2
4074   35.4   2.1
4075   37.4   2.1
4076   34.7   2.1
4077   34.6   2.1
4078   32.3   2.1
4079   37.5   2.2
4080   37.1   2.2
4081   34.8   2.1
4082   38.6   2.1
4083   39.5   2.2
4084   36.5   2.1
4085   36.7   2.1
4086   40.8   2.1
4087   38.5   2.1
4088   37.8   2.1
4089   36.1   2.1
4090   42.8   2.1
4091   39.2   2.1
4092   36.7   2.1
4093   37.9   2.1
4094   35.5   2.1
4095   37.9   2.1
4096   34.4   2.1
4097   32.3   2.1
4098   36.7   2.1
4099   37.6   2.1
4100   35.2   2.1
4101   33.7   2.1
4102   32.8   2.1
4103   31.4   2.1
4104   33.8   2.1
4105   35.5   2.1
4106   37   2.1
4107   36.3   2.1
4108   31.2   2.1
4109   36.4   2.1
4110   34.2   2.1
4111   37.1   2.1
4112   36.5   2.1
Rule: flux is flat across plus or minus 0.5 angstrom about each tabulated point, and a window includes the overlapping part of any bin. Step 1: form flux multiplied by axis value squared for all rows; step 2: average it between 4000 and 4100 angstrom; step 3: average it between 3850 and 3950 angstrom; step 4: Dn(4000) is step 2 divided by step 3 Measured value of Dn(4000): 1.98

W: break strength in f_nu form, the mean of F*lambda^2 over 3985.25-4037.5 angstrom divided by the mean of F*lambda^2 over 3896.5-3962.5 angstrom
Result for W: 1.75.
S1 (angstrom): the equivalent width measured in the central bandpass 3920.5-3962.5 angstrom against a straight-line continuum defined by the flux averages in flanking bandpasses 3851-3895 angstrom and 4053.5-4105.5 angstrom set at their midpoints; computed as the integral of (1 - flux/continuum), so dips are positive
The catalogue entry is 7.6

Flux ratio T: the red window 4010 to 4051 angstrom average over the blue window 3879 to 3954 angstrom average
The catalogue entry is 1.74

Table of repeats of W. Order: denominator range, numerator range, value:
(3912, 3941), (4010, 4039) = 2.08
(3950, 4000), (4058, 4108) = 1.45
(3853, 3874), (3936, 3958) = 1.36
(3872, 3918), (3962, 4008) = 1.32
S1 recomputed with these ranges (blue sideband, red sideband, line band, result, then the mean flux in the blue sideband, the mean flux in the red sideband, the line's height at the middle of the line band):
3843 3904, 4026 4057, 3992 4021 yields -4.16 angstrom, 18.7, 35.7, 32.2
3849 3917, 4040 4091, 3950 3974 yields 6.50 angstrom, 20.2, 35.9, 27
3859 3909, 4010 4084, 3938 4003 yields 7.58 angstrom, 19.9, 36.1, 28.5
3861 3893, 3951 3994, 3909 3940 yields 2.88 angstrom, 18.7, 24.4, 21.5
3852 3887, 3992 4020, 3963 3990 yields 8.26 angstrom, 17.6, 36.8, 32.6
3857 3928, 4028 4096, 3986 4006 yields -3.41 angstrom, 20.8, 35.7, 29.9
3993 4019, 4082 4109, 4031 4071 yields 1.57 angstrom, 36.8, 36.3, 36.6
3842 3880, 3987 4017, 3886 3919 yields -1.49 angstrom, 16.9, 36.1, 22.6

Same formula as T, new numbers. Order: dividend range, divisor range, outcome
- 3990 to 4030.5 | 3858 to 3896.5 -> 1.95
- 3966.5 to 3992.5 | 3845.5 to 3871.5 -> 1.50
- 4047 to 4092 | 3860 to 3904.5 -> 1.83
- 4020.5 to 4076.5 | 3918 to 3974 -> 1.89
